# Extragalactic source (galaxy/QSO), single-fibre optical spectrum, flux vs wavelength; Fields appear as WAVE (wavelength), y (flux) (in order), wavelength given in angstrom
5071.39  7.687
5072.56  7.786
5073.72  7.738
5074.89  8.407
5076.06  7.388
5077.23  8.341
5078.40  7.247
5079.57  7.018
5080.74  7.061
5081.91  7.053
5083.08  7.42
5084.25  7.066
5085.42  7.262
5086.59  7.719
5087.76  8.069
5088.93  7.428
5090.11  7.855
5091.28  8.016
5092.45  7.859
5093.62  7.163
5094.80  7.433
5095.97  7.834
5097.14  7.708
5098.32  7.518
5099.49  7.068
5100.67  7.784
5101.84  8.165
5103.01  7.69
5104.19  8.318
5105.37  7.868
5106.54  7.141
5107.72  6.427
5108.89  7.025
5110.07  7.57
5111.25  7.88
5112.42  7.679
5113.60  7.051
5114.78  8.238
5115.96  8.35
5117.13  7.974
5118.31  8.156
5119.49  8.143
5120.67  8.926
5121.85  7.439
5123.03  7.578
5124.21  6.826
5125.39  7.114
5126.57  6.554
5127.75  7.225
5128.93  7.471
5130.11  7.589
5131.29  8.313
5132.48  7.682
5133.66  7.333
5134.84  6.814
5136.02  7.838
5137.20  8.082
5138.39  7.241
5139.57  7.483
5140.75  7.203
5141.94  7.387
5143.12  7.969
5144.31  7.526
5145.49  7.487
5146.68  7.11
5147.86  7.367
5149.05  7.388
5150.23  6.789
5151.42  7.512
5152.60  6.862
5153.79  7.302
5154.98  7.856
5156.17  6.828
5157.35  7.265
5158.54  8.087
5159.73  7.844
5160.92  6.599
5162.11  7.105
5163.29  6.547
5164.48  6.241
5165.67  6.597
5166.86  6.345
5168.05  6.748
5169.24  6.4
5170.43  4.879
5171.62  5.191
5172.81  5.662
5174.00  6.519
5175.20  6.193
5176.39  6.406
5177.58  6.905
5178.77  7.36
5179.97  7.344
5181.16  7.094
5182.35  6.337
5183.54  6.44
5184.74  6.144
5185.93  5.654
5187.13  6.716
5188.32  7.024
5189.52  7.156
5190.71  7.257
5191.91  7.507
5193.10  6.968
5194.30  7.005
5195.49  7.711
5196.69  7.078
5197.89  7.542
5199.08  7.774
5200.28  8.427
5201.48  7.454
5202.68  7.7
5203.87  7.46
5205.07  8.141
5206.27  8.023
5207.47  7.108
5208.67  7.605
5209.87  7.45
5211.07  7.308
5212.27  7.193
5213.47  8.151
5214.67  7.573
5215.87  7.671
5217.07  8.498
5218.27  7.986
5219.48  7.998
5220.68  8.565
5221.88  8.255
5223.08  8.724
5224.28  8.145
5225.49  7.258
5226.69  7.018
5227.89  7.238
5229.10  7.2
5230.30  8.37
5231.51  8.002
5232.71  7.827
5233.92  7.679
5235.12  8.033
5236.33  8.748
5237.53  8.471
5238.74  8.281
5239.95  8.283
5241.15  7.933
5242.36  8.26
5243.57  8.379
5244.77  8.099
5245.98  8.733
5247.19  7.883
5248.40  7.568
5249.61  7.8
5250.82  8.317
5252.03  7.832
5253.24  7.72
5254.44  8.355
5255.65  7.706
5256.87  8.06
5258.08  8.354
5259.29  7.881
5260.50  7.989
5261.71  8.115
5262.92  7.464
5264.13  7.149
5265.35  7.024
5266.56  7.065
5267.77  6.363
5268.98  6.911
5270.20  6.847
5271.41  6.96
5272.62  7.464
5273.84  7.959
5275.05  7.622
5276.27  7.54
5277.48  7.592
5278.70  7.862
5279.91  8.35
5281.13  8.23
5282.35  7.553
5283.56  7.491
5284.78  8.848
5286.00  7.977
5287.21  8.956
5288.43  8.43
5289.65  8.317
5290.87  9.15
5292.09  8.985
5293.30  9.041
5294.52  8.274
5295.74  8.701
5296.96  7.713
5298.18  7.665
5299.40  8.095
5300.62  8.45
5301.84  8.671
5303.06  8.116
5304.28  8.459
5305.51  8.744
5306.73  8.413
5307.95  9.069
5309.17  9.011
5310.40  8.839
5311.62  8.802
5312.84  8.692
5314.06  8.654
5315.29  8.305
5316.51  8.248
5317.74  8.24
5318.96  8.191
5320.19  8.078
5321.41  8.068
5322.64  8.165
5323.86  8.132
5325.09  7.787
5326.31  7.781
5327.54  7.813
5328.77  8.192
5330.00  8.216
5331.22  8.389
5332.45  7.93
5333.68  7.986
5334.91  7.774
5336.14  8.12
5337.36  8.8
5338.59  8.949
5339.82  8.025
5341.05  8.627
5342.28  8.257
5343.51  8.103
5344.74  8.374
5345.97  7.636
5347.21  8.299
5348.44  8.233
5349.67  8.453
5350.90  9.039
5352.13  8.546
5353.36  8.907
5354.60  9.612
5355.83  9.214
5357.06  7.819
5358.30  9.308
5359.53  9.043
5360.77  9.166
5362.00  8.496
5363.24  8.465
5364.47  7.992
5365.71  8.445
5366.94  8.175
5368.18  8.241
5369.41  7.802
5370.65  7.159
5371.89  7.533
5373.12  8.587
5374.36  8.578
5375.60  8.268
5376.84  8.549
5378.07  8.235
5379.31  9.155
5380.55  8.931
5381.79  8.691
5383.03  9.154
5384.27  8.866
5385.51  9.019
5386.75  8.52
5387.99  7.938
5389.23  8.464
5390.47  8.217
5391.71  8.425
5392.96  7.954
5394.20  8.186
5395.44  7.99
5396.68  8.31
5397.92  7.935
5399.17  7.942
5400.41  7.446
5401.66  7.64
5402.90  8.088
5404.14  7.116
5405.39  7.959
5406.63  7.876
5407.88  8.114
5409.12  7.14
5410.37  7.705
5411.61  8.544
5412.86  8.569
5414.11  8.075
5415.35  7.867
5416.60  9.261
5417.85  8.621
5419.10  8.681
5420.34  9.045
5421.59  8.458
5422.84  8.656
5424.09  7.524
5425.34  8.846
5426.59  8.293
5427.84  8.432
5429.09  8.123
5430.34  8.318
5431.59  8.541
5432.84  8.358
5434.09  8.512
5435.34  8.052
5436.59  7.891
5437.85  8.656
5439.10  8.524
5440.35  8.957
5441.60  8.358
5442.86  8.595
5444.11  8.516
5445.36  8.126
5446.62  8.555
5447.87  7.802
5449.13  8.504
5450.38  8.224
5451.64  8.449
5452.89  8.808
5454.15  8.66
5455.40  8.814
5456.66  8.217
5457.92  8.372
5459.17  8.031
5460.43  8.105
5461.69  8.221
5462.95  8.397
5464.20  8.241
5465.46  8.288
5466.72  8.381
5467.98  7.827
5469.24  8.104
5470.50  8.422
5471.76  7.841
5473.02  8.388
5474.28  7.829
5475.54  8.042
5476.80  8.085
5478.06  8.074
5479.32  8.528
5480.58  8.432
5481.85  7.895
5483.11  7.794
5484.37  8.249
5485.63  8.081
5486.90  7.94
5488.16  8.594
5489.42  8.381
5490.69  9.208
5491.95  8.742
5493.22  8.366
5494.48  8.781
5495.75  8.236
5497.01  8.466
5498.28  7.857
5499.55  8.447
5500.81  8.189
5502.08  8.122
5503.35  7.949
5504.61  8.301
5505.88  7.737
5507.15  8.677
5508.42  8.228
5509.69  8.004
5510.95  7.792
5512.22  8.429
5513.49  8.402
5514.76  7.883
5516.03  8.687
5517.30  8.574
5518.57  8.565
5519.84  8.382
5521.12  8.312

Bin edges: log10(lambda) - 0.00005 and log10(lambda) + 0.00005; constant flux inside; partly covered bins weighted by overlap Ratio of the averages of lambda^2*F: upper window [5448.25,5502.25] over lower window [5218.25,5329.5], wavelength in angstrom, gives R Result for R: 1.11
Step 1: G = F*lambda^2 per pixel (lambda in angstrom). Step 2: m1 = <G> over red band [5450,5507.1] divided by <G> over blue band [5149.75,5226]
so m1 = 1.3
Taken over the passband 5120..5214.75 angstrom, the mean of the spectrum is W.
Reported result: 7.16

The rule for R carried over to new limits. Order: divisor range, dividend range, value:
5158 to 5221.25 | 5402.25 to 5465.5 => 1.28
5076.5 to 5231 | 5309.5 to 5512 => 1.24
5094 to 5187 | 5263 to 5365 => 1.22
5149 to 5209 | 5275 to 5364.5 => 1.27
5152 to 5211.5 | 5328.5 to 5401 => 1.29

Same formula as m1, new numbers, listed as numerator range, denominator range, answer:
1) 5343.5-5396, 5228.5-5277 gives 1.13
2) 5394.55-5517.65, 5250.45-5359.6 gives 1.07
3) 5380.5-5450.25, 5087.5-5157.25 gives 1.23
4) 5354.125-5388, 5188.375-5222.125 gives 1.19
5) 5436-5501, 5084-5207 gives 1.29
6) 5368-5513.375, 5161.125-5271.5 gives 1.21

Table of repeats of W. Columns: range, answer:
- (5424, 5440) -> 8.35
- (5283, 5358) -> 8.4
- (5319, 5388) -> 8.39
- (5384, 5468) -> 8.28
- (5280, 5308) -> 8.39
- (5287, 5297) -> 8.66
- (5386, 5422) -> 8.14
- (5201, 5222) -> 7.78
